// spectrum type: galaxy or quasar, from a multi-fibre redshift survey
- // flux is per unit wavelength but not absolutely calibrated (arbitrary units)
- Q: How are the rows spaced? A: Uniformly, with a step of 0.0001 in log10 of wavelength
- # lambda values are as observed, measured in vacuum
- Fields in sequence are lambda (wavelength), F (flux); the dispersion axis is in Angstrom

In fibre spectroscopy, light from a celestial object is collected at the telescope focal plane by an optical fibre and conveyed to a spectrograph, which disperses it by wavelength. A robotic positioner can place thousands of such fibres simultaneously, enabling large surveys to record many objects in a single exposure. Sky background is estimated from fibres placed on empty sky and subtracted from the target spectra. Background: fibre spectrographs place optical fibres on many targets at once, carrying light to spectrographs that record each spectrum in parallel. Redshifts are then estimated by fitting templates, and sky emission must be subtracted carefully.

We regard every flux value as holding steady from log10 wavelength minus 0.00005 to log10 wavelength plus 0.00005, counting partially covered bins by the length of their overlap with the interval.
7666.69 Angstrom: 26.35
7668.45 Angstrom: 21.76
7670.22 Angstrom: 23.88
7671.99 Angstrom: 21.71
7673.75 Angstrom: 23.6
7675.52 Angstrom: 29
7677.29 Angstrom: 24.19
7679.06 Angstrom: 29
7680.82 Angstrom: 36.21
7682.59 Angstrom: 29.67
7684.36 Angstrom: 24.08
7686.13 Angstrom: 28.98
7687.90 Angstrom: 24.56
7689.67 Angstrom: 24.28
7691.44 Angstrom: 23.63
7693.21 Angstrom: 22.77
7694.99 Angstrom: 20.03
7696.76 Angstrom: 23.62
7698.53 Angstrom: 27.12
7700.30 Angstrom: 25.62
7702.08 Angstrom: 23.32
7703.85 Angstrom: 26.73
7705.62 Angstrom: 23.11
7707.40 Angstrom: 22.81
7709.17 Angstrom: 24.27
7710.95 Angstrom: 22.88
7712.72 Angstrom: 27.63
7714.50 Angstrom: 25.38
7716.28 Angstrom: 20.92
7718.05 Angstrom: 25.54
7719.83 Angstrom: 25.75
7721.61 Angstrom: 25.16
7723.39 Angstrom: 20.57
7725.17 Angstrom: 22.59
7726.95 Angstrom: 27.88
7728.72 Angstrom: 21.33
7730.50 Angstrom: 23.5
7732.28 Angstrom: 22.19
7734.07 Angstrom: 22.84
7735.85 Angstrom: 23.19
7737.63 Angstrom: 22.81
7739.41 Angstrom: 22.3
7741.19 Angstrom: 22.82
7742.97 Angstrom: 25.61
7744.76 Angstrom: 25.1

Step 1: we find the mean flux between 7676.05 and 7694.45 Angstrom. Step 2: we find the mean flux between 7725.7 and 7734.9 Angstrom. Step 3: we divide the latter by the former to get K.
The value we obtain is 0.88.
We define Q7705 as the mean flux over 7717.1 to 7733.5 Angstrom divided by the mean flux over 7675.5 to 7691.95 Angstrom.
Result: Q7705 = 0.87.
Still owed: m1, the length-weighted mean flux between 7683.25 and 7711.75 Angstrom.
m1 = 24.3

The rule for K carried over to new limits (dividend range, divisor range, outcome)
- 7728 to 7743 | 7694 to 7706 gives 0.94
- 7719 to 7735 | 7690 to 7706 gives 0.98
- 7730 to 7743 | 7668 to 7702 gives 0.90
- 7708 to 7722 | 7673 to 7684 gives 0.87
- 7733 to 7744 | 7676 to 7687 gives 0.81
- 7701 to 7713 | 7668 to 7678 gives 1.01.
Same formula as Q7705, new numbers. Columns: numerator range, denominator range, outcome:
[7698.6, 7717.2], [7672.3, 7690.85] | 0.90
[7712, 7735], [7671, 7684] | 0.87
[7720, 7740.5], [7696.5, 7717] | 0.95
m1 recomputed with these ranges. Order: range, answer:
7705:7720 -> 24.2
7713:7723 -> 24.5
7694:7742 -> 23.8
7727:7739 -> 23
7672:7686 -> 27.6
